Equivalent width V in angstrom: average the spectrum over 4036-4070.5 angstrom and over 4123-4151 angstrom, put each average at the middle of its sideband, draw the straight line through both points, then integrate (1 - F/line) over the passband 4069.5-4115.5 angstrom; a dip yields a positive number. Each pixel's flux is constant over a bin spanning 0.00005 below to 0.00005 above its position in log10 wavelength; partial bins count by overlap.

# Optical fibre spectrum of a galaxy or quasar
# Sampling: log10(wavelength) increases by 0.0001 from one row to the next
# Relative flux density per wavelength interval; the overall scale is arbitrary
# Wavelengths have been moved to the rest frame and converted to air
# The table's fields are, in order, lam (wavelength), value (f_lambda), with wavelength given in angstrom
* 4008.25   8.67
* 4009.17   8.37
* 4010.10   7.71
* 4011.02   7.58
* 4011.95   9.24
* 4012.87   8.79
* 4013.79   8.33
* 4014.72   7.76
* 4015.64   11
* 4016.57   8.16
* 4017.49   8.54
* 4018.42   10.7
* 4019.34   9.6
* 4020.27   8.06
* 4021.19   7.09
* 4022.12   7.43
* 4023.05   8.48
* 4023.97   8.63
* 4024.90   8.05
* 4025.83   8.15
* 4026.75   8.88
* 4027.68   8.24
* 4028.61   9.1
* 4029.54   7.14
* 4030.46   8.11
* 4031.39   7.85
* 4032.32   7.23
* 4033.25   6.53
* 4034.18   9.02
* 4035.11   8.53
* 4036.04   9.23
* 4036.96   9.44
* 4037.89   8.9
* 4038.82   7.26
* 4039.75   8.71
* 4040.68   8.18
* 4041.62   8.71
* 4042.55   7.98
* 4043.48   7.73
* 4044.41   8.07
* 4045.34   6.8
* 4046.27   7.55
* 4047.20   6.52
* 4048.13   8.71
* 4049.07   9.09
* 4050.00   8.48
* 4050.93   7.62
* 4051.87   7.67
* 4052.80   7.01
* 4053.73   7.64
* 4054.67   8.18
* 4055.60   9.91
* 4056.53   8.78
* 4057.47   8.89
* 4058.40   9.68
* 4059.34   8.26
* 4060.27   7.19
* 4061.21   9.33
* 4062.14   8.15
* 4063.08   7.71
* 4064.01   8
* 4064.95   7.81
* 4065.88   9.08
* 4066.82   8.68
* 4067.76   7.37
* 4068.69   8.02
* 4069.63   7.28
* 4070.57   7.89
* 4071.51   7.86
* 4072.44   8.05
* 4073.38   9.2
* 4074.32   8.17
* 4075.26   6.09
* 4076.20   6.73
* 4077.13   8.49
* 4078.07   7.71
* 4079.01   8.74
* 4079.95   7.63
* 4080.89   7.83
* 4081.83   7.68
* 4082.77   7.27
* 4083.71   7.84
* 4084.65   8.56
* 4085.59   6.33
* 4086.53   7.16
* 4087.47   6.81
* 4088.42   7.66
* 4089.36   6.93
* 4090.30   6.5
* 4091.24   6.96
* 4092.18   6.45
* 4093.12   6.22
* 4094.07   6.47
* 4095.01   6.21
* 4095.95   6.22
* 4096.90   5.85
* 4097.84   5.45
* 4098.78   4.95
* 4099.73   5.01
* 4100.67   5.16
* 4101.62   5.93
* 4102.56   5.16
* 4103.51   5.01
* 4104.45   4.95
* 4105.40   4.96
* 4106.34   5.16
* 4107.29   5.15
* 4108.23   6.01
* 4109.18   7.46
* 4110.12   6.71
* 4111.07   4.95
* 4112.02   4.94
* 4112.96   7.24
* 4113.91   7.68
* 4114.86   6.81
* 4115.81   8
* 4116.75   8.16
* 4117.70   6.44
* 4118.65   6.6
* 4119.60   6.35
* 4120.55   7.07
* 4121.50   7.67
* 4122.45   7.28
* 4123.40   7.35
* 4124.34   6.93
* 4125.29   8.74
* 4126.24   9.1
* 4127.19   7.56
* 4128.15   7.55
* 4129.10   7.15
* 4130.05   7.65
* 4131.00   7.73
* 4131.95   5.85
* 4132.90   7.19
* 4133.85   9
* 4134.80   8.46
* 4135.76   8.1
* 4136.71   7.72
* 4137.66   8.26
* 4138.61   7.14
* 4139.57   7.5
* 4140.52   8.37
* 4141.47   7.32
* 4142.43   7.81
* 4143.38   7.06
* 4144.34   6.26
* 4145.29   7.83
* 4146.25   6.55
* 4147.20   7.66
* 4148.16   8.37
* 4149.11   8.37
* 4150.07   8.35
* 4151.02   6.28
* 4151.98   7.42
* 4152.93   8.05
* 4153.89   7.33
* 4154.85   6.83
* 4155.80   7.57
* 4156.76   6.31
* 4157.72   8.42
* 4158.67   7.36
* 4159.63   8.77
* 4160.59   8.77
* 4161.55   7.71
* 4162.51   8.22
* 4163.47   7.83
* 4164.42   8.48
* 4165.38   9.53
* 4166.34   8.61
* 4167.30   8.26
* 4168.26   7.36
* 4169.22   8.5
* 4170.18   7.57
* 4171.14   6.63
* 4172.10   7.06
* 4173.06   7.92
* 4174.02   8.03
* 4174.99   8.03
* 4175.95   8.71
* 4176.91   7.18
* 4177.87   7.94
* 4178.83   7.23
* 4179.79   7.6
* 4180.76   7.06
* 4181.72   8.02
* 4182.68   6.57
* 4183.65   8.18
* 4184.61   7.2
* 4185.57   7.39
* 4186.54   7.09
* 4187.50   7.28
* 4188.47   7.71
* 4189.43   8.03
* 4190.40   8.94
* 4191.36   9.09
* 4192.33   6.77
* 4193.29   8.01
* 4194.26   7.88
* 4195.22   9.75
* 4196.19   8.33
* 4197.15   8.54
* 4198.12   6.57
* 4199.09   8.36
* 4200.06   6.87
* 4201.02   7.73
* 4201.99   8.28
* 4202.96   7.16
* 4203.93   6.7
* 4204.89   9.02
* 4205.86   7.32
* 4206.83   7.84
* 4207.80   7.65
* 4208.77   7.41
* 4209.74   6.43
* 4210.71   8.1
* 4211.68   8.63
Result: 7.4 angstrom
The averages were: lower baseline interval 8.19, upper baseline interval 7.67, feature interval 6.68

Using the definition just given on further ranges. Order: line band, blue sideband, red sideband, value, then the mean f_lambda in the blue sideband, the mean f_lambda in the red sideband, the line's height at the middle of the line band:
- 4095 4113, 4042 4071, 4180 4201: 5.45 angstrom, 8.1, 7.79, 7.99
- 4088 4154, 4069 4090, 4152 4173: 7.12 angstrom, 7.62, 7.86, 7.74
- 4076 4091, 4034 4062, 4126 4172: 1.11 angstrom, 8.29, 7.73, 8.1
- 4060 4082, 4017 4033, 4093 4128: -2.04 angstrom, 8.29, 6.42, 7.28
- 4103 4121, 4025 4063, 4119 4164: 3.46 angstrom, 8.2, 7.62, 7.8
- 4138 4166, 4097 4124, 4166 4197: -2.22 angstrom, 6.2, 7.82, 7.15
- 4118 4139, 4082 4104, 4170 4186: -2.13 angstrom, 6.37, 7.55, 6.86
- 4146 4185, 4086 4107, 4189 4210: -2.89 angstrom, 5.95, 7.86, 7.23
